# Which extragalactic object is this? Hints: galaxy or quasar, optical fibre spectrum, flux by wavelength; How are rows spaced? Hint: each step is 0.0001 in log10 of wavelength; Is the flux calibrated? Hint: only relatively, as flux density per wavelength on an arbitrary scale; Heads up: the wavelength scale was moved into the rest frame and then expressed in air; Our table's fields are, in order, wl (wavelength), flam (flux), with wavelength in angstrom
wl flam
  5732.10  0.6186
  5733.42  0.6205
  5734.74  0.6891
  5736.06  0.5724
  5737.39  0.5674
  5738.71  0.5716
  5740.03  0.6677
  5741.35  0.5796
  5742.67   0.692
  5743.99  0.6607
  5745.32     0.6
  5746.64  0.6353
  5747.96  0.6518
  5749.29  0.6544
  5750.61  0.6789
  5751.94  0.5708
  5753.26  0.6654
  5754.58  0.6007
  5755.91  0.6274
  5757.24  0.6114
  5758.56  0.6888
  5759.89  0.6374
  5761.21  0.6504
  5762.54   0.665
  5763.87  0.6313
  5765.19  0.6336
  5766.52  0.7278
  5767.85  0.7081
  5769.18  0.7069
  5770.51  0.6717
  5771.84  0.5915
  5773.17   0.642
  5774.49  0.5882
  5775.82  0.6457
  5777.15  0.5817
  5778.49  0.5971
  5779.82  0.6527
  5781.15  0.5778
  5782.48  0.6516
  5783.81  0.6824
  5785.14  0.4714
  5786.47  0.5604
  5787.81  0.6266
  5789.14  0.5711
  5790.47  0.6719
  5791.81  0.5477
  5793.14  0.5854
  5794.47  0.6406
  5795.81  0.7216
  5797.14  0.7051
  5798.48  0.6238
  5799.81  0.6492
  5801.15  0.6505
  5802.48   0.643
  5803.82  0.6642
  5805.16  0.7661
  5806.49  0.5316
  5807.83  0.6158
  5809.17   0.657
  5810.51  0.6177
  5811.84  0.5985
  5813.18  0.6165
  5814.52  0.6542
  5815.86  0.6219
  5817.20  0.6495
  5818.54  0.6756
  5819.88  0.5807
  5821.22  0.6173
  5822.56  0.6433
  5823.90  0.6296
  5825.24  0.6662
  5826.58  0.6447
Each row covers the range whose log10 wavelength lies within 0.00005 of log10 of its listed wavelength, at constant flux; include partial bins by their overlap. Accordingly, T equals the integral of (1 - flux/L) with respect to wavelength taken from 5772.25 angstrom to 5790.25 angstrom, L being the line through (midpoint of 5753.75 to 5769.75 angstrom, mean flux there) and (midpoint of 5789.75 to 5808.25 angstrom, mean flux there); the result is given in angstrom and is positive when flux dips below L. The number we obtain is 1.25 angstrom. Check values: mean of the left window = 0.657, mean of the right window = 0.644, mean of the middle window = 0.605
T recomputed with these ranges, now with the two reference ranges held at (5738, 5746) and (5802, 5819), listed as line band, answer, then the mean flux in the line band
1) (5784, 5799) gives 0.5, 0.614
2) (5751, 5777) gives -0.5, 0.645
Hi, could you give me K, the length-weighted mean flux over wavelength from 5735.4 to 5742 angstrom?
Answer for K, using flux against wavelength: 0.591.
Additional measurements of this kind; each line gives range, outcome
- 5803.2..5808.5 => 0.644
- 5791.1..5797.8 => 0.64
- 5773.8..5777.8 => 0.607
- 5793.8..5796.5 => 0.682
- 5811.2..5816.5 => 0.622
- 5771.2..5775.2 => 0.609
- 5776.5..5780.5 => 0.609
